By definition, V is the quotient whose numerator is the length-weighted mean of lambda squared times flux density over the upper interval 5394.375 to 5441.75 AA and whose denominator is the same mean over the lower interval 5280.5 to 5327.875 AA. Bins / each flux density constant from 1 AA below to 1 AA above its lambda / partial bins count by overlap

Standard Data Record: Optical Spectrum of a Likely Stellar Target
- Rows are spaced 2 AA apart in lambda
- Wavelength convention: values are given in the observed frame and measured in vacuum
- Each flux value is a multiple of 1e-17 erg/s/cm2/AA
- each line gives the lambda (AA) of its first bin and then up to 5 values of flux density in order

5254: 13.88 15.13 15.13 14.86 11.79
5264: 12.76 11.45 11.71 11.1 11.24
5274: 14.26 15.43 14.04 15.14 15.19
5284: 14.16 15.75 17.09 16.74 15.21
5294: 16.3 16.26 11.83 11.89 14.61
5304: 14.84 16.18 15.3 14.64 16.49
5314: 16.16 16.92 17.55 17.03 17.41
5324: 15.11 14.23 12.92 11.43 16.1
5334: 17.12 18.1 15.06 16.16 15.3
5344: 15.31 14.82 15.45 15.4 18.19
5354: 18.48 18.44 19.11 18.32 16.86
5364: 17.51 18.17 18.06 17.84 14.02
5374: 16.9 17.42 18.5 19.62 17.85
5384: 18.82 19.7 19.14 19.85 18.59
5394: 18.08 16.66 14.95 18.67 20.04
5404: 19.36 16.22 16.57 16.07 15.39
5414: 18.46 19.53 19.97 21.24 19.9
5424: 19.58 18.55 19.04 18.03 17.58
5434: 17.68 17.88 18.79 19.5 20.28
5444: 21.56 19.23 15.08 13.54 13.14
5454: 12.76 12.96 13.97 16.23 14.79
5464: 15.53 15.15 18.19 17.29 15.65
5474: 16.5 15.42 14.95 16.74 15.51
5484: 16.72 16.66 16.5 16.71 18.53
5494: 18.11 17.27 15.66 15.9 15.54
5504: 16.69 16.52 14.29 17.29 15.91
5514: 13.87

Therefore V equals 1.2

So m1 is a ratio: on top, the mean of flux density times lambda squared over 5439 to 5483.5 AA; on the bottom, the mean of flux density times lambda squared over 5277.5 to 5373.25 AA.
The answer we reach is 1.1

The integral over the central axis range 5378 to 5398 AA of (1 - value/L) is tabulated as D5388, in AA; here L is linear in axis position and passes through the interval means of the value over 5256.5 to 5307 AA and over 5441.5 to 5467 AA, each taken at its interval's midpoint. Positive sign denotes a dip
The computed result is -4.5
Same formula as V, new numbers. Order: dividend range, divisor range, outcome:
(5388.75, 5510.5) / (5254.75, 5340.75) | 1.22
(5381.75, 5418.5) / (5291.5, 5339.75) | 1.21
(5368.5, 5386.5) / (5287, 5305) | 1.23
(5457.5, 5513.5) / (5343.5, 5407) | 0.95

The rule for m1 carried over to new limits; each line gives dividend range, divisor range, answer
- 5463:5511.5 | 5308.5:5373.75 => 1.06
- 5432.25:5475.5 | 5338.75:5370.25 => 1.00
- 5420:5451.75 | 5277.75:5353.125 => 1.24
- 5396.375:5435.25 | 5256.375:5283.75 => 1.43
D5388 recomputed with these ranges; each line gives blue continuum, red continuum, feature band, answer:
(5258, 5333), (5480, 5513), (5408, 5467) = -5.0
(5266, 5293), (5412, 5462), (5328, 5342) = 0.0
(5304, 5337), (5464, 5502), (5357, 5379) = -2.1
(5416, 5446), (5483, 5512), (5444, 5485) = 5.2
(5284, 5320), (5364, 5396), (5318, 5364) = 1.5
